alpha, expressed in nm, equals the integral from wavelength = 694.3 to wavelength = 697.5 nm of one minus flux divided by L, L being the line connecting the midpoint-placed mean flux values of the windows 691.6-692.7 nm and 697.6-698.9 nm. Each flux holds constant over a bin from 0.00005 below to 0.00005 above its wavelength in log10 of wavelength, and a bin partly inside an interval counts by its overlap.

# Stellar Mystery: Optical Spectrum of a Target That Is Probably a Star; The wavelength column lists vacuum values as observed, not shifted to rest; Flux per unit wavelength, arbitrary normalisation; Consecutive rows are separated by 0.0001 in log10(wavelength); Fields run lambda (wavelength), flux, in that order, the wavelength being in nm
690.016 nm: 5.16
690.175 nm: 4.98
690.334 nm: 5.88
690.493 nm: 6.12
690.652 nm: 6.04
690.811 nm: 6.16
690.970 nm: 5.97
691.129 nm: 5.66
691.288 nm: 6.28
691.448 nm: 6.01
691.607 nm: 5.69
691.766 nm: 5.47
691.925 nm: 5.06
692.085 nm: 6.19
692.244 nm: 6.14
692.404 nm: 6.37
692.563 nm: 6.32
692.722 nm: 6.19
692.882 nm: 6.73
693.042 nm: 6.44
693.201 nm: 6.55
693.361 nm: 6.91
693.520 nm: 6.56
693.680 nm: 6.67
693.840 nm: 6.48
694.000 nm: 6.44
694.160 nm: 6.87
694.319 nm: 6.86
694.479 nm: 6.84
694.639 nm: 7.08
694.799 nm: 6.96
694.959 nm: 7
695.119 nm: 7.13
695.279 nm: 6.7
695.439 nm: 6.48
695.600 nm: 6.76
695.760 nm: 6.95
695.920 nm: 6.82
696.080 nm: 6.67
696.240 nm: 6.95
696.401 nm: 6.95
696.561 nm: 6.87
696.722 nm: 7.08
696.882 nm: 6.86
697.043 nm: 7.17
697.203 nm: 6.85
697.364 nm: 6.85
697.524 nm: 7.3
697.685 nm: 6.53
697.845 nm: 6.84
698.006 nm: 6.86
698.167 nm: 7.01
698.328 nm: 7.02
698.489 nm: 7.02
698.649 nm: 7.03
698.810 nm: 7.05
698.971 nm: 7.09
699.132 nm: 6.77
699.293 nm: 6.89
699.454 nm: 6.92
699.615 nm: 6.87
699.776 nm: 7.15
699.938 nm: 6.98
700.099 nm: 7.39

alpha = -0.178 nm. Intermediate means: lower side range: 5.92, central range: 6.9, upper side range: 6.92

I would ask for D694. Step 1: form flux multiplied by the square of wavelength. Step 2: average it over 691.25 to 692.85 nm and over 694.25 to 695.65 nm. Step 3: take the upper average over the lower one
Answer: 1.16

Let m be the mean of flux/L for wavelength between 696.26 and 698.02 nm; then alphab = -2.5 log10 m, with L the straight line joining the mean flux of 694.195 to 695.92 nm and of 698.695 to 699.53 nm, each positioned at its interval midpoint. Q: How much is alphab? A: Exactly 0.00 mag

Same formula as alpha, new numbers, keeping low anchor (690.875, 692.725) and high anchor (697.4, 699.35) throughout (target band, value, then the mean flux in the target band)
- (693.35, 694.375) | -0.07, 6.67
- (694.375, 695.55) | -0.08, 6.88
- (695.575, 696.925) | -0.05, 6.89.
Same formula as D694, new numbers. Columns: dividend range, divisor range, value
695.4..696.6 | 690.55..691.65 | 1.15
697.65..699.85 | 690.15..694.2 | 1.15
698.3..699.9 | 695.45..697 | 1.03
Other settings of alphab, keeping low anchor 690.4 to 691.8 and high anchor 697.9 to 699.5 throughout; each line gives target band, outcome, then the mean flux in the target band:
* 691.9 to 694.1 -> -0.03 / 6.4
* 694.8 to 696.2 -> -0.05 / 6.83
